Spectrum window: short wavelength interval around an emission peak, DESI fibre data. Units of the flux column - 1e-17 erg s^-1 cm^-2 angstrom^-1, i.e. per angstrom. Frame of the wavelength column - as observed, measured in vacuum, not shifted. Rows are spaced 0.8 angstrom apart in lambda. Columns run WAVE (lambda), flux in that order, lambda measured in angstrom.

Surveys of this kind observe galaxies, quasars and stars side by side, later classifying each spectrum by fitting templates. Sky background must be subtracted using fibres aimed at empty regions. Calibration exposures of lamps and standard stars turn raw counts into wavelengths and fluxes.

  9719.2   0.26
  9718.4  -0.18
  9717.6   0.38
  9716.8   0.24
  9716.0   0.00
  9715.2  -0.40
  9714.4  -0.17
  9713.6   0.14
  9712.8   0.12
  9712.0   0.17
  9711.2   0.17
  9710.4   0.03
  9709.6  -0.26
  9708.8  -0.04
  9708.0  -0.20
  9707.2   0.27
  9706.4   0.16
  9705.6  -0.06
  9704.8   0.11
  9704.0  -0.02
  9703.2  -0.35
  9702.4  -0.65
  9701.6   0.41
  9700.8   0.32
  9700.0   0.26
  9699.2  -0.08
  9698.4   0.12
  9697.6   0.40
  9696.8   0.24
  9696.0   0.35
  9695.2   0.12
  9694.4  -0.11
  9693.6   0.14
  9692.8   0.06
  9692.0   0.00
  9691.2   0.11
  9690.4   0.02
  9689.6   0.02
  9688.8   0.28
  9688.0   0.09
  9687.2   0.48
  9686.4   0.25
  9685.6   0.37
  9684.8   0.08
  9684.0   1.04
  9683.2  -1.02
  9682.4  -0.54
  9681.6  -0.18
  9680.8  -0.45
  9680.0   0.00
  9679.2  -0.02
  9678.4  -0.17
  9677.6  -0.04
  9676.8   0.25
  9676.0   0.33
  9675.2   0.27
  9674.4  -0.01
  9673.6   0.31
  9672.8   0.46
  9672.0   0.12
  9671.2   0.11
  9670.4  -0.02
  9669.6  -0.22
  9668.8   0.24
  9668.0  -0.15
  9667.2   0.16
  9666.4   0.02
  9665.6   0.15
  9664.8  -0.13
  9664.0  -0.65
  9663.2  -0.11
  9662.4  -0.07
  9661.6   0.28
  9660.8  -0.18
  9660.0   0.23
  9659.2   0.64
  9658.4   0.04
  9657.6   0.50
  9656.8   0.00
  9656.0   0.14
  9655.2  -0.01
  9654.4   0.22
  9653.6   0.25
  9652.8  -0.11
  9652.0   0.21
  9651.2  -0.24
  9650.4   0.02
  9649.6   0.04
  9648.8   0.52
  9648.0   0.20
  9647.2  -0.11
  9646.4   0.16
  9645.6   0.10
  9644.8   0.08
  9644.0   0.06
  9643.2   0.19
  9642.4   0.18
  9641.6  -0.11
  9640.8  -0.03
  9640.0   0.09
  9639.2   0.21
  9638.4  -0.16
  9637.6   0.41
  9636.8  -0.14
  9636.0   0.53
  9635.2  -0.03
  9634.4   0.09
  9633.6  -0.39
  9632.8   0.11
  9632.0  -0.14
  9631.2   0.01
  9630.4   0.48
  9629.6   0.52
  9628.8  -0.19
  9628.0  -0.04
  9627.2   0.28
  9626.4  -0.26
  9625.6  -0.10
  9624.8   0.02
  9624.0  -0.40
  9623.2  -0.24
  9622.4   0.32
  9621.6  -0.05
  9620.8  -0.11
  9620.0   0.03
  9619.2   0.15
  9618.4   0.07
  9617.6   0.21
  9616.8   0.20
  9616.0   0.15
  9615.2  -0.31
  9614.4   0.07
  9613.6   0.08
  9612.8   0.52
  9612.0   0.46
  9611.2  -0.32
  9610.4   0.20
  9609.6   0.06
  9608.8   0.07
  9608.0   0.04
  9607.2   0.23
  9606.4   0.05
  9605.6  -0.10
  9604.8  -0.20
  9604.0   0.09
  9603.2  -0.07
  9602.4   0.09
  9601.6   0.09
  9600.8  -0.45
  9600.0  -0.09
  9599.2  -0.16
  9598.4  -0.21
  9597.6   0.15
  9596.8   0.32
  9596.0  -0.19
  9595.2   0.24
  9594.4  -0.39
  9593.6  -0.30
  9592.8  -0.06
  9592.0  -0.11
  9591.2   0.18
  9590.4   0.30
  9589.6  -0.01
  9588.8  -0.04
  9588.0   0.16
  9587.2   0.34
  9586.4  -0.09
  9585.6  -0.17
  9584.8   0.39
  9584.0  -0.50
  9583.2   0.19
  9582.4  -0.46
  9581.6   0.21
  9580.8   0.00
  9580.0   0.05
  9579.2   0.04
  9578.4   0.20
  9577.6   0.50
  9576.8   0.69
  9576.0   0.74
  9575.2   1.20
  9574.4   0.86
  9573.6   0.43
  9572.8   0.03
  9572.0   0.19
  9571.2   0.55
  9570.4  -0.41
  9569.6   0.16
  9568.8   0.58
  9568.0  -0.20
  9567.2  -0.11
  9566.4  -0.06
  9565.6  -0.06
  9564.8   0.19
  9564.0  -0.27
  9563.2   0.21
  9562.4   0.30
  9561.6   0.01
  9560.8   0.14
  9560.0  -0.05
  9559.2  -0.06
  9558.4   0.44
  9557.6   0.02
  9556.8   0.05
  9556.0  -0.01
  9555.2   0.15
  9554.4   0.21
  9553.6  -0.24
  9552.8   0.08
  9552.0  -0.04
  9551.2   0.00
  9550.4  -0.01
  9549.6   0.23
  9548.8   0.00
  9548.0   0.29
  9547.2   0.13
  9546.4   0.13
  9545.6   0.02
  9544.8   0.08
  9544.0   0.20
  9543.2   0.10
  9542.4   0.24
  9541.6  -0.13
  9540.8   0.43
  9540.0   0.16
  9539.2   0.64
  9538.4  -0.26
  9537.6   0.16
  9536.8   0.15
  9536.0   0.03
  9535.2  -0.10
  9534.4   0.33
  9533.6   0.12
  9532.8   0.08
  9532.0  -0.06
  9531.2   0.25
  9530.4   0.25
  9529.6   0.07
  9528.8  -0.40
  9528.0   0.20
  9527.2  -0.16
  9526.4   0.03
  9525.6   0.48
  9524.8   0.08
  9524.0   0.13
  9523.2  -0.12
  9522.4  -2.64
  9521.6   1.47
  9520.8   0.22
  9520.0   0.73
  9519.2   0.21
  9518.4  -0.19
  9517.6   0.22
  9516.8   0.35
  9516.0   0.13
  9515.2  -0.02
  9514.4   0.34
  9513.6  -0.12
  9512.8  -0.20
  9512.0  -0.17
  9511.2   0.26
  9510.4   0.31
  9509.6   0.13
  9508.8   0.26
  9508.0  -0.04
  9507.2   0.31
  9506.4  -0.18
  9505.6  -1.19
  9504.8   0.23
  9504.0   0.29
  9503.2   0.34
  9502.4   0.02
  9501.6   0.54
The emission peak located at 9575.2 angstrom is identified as H-beta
